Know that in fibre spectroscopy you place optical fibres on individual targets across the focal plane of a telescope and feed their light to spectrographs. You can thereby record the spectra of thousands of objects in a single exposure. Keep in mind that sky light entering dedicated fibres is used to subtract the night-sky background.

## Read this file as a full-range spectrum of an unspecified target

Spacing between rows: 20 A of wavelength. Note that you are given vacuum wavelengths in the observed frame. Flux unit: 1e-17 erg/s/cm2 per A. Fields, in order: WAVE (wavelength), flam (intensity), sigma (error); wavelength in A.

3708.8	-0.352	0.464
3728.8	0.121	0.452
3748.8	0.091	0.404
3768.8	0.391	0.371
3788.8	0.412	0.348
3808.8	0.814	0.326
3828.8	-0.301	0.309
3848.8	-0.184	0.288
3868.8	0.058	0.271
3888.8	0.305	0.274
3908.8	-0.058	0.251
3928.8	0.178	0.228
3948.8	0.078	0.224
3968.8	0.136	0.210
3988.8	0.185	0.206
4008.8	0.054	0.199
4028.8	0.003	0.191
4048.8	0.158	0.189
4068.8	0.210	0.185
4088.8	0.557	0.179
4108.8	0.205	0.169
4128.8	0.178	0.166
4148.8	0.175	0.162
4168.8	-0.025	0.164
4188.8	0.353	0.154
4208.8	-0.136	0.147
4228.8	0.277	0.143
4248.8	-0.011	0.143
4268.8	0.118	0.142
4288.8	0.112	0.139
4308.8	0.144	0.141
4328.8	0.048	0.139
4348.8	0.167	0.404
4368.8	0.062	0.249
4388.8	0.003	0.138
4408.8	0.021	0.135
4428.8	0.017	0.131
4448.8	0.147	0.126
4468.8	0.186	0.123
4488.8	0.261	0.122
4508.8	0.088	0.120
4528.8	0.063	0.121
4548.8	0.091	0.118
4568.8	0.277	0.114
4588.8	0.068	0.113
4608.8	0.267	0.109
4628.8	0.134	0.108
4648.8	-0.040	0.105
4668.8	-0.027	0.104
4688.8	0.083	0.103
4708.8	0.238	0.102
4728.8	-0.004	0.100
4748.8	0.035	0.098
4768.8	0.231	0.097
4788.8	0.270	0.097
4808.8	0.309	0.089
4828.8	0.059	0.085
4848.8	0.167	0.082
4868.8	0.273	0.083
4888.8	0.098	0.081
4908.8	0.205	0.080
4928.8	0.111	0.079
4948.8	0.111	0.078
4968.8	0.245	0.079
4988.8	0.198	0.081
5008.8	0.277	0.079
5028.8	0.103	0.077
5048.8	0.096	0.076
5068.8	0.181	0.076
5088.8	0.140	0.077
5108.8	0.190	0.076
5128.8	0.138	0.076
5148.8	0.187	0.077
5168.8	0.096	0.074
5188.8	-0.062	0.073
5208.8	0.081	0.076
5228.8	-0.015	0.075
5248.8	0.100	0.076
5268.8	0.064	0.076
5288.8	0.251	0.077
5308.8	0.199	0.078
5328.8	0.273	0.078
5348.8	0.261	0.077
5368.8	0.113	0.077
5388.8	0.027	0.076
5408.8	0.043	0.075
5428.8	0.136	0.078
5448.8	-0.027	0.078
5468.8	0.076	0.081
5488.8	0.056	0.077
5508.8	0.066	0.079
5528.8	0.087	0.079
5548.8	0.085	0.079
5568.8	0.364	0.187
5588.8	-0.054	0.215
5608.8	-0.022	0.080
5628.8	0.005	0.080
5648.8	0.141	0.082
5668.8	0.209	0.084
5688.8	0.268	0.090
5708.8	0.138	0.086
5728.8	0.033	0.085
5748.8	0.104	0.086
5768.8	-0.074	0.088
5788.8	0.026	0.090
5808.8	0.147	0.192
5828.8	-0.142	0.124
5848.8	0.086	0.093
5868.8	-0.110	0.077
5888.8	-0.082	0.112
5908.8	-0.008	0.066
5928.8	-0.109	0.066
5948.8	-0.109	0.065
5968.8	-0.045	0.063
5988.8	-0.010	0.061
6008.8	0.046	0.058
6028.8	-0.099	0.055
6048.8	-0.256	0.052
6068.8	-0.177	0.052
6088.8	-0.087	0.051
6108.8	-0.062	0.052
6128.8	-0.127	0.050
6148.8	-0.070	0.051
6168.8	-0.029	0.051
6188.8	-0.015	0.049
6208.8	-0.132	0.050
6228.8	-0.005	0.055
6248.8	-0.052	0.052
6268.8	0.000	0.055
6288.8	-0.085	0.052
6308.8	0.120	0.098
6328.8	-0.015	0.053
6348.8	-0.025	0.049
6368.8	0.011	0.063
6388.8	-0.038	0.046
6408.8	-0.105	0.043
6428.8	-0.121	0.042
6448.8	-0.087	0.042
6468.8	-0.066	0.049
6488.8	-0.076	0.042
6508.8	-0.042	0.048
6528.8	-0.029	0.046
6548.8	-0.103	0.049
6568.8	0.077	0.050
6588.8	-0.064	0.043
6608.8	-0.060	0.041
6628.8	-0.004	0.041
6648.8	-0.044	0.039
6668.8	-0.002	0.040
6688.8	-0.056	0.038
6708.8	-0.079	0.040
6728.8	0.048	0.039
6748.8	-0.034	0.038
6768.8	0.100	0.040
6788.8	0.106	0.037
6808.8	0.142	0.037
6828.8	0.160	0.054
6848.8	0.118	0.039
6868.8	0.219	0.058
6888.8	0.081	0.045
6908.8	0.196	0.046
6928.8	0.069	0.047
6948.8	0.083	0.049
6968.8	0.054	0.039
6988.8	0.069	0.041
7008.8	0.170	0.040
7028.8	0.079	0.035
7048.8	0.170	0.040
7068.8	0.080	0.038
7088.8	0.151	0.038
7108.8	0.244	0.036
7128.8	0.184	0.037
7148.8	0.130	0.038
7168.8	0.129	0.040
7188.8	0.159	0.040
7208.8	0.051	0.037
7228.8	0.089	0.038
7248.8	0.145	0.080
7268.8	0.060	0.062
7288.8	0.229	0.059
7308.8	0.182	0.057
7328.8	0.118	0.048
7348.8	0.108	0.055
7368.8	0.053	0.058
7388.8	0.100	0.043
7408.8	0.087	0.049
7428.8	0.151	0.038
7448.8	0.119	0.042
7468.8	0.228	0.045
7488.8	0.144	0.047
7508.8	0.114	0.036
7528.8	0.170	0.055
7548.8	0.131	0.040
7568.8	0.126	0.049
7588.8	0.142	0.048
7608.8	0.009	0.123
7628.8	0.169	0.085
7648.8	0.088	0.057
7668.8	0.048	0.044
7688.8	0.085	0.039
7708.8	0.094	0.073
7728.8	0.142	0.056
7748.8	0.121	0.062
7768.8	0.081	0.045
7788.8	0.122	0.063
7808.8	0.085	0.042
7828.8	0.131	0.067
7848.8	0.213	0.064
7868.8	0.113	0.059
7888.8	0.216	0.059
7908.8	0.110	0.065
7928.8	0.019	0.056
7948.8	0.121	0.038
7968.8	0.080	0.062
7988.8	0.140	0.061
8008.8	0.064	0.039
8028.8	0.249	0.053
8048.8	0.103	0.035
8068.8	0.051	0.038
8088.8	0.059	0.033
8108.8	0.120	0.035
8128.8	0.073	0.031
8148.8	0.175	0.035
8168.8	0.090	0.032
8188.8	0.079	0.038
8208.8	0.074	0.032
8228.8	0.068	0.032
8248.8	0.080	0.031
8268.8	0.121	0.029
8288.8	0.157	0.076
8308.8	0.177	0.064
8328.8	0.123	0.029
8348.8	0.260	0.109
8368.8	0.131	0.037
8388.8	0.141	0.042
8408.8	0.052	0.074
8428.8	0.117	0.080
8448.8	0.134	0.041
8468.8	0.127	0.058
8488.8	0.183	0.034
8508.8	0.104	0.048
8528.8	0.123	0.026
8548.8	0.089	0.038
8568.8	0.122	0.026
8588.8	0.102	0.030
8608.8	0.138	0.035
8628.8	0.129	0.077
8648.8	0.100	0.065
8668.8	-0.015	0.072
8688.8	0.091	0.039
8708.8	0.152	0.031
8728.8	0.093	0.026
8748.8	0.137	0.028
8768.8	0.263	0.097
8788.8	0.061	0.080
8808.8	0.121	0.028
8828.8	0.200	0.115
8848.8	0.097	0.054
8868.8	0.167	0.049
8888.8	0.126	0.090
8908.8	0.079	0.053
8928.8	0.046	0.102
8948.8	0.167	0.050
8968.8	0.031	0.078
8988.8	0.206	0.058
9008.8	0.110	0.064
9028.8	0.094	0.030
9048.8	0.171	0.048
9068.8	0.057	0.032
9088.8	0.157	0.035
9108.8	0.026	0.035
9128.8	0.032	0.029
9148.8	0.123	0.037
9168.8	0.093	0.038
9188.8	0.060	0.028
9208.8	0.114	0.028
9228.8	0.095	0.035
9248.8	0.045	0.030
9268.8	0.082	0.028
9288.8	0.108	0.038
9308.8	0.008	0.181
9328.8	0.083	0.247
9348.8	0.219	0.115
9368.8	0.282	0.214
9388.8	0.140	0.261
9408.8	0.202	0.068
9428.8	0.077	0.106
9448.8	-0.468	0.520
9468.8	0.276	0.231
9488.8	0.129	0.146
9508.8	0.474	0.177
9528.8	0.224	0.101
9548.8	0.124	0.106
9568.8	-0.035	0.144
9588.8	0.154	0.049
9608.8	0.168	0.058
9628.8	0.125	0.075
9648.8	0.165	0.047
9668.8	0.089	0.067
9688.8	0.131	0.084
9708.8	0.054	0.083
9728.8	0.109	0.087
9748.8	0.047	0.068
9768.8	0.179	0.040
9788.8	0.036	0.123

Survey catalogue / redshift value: 0.538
